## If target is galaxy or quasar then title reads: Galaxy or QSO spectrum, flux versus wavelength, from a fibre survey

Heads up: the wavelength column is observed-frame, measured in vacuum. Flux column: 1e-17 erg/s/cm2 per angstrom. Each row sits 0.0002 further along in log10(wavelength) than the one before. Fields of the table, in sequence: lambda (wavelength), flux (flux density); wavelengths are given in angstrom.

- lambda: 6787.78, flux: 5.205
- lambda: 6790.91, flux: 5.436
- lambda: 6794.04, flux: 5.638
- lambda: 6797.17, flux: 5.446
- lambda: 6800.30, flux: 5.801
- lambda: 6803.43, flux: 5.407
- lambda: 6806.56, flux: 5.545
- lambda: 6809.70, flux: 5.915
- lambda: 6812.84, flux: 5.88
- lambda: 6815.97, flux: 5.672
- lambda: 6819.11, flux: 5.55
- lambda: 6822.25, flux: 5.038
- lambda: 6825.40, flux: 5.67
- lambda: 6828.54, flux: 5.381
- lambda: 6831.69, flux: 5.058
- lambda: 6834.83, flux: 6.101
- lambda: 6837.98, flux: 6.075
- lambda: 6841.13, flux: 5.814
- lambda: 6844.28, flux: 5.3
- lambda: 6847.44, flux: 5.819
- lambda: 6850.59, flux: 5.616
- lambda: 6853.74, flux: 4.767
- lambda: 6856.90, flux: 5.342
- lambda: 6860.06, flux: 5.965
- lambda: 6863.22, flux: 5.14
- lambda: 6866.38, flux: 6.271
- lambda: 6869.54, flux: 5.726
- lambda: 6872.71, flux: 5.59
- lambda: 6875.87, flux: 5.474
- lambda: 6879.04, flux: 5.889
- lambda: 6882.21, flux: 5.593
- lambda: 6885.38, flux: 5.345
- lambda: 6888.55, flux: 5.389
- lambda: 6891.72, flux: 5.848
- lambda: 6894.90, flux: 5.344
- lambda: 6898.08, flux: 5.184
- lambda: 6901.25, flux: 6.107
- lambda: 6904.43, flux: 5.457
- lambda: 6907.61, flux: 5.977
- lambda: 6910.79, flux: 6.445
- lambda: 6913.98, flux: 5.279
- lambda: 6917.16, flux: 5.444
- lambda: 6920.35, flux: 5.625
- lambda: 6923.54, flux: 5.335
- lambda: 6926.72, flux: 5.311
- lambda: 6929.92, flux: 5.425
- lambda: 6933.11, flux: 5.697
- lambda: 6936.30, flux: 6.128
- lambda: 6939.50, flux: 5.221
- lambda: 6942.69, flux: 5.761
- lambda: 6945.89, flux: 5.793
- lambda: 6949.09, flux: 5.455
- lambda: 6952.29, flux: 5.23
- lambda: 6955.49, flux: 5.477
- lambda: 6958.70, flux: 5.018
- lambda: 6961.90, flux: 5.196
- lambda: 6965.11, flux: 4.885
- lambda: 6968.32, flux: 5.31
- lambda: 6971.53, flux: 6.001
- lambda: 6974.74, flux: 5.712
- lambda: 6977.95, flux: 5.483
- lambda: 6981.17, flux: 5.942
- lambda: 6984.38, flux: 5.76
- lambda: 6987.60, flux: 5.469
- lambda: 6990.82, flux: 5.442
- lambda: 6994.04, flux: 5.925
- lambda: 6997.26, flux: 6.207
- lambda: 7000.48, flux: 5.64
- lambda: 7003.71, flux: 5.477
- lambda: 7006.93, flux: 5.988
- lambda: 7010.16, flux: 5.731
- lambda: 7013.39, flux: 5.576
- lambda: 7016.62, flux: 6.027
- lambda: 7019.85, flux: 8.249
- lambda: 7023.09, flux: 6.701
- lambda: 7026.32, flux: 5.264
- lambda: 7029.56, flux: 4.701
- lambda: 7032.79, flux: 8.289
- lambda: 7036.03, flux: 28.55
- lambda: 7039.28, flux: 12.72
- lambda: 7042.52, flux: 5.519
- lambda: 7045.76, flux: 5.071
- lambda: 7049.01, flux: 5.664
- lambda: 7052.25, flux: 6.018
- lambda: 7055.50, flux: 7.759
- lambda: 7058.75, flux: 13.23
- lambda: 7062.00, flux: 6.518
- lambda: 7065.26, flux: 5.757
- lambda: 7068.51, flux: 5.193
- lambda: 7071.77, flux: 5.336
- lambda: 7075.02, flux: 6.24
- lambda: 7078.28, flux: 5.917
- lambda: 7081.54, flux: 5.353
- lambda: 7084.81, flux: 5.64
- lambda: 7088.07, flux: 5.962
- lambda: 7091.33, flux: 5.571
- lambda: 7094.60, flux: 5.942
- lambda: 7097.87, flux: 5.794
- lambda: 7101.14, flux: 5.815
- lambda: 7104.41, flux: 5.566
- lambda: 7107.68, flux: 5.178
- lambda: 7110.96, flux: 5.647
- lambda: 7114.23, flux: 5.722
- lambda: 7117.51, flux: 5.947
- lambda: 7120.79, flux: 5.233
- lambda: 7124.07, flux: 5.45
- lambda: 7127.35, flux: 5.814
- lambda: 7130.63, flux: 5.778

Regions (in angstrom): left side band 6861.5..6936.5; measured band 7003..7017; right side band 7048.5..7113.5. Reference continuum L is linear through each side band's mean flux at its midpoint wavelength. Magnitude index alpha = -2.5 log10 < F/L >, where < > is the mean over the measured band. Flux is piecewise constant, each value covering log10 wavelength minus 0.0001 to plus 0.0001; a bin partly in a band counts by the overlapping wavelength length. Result 0.041 mag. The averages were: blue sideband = 5.62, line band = 5.76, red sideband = 6.21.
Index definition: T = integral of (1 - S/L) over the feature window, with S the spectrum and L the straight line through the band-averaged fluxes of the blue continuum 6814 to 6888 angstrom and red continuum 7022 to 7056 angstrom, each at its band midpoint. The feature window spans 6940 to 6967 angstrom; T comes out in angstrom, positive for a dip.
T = 7.3 angstrom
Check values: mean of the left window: 5.57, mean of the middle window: 5.35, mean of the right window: 8.82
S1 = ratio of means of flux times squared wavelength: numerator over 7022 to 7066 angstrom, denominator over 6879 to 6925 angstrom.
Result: 1.6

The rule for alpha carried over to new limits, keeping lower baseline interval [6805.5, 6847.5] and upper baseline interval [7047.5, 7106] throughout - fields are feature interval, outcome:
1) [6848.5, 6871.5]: 0.03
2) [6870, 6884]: 0.02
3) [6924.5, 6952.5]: 0.07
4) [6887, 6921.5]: 0.04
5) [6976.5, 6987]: 0.06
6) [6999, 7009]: 0.07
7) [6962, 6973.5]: 0.12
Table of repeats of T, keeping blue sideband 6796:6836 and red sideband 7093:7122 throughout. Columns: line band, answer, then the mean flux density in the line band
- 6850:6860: 0.5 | 5.32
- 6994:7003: -0.4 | 5.88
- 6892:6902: 0.1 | 5.54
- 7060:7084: -1.0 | 5.87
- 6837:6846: -0.2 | 5.7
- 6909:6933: 0.2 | 5.56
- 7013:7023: -2.0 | 6.76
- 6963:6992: 0.3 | 5.55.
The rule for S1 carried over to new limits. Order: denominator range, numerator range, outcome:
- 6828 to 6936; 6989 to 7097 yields 1.32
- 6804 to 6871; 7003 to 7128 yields 1.30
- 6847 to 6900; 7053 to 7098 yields 1.23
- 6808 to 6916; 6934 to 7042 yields 1.23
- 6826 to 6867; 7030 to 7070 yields 1.72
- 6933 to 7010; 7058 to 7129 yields 1.10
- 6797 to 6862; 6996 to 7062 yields 1.50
